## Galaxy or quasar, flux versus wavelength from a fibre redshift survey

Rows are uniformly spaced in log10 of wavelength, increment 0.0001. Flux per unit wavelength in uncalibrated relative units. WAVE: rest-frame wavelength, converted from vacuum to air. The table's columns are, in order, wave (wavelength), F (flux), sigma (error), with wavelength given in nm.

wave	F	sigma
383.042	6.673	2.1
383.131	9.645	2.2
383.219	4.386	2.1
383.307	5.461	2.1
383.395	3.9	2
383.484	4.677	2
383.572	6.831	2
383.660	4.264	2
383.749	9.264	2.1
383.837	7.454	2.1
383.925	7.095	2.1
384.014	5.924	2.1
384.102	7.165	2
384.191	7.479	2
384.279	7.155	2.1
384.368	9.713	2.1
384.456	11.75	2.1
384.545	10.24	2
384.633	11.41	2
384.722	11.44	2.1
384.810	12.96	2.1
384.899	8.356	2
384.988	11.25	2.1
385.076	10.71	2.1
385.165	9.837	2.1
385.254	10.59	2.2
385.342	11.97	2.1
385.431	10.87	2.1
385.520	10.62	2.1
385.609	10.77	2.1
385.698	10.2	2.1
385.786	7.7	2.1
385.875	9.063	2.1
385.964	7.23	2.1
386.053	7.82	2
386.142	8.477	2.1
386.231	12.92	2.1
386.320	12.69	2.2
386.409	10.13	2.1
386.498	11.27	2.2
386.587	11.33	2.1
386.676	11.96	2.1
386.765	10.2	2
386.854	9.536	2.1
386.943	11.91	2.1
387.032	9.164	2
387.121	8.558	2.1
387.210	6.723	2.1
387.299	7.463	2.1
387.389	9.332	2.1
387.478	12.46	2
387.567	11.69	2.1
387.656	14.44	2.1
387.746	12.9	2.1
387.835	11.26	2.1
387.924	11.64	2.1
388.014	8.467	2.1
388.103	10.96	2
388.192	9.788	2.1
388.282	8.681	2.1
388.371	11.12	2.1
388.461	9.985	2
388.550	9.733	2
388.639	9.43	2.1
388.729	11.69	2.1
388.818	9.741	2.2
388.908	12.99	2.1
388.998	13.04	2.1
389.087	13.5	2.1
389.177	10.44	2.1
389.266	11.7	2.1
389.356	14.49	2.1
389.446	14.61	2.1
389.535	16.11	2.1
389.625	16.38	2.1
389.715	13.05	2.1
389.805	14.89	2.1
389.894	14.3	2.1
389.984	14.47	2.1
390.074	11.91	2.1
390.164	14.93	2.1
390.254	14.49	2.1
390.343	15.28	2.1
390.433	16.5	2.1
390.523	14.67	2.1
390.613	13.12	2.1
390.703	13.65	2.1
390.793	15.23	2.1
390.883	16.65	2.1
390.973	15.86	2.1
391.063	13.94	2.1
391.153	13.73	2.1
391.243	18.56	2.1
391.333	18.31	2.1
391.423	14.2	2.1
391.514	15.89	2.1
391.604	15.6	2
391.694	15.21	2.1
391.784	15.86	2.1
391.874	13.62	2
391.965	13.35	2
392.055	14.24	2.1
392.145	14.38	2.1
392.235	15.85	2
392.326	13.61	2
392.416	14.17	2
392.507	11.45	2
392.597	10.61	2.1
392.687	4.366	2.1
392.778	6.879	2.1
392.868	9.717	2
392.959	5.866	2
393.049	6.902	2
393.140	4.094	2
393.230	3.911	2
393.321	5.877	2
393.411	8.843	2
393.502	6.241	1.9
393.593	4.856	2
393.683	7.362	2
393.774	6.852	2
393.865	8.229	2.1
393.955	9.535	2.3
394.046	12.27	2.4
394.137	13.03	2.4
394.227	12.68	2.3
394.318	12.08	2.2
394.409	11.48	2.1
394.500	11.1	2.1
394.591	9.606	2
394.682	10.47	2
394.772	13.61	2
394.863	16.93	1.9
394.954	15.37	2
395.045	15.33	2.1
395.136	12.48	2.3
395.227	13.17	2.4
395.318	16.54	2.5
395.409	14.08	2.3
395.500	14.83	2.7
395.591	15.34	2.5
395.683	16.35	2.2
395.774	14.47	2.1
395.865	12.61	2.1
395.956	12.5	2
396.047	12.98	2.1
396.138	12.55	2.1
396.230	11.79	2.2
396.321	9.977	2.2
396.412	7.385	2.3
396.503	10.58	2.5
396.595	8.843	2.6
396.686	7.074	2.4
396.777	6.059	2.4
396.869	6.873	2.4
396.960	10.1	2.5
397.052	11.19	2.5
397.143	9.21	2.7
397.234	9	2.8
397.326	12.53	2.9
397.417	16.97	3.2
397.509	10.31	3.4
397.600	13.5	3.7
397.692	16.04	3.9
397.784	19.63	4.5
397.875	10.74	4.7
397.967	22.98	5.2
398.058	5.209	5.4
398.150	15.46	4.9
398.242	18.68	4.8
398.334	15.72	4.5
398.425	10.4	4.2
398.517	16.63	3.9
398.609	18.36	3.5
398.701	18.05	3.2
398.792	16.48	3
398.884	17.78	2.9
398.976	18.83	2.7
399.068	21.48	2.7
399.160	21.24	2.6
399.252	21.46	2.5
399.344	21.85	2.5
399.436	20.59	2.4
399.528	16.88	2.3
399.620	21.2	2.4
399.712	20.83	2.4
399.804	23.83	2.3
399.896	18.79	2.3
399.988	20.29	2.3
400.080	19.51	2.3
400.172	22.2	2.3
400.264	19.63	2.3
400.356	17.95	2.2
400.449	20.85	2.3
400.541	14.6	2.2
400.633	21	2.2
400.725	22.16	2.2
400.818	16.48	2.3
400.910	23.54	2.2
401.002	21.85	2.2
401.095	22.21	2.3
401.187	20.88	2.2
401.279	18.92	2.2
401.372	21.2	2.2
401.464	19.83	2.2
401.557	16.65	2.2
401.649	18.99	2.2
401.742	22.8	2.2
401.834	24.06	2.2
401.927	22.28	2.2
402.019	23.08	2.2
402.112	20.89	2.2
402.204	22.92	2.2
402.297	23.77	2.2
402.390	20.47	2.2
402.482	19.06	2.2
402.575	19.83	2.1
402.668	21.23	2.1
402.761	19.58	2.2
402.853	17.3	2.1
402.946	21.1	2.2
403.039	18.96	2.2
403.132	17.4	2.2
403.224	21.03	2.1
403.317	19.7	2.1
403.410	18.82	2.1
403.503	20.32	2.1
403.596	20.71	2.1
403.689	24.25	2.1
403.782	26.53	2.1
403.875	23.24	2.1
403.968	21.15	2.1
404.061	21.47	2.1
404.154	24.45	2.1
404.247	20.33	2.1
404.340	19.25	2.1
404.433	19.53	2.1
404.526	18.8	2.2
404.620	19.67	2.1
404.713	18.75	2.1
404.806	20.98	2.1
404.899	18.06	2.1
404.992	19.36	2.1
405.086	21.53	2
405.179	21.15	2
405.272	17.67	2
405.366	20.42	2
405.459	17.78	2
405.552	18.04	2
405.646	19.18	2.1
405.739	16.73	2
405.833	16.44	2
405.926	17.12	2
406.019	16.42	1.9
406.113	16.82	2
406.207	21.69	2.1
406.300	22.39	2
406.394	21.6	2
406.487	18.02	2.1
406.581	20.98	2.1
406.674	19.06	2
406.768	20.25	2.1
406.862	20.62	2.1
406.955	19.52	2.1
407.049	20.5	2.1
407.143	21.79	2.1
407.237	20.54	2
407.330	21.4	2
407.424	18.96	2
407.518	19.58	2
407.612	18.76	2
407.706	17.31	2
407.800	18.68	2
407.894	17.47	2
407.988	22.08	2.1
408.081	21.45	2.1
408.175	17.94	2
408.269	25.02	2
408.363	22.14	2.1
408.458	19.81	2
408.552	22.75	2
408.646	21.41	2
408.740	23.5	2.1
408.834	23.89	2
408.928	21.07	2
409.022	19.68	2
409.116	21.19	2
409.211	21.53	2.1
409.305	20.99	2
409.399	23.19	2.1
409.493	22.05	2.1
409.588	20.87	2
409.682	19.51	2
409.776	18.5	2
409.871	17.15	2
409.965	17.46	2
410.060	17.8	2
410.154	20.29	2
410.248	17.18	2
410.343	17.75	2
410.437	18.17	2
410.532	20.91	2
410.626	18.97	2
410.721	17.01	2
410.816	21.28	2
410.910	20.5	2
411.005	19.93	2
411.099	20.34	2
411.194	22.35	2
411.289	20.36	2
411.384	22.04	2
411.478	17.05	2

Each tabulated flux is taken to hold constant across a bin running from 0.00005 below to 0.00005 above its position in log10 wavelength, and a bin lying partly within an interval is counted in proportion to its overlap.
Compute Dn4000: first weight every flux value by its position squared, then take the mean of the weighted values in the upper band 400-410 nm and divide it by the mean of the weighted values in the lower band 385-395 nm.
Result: 1.89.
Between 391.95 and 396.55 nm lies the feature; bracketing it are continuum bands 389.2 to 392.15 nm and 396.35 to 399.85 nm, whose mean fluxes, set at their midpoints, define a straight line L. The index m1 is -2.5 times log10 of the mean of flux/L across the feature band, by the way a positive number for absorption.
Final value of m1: 0.32 mag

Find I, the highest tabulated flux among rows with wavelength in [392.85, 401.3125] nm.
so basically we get 23.83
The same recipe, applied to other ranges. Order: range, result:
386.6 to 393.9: 18.56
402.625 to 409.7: 26.53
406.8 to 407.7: 21.79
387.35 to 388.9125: 14.44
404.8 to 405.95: 21.53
